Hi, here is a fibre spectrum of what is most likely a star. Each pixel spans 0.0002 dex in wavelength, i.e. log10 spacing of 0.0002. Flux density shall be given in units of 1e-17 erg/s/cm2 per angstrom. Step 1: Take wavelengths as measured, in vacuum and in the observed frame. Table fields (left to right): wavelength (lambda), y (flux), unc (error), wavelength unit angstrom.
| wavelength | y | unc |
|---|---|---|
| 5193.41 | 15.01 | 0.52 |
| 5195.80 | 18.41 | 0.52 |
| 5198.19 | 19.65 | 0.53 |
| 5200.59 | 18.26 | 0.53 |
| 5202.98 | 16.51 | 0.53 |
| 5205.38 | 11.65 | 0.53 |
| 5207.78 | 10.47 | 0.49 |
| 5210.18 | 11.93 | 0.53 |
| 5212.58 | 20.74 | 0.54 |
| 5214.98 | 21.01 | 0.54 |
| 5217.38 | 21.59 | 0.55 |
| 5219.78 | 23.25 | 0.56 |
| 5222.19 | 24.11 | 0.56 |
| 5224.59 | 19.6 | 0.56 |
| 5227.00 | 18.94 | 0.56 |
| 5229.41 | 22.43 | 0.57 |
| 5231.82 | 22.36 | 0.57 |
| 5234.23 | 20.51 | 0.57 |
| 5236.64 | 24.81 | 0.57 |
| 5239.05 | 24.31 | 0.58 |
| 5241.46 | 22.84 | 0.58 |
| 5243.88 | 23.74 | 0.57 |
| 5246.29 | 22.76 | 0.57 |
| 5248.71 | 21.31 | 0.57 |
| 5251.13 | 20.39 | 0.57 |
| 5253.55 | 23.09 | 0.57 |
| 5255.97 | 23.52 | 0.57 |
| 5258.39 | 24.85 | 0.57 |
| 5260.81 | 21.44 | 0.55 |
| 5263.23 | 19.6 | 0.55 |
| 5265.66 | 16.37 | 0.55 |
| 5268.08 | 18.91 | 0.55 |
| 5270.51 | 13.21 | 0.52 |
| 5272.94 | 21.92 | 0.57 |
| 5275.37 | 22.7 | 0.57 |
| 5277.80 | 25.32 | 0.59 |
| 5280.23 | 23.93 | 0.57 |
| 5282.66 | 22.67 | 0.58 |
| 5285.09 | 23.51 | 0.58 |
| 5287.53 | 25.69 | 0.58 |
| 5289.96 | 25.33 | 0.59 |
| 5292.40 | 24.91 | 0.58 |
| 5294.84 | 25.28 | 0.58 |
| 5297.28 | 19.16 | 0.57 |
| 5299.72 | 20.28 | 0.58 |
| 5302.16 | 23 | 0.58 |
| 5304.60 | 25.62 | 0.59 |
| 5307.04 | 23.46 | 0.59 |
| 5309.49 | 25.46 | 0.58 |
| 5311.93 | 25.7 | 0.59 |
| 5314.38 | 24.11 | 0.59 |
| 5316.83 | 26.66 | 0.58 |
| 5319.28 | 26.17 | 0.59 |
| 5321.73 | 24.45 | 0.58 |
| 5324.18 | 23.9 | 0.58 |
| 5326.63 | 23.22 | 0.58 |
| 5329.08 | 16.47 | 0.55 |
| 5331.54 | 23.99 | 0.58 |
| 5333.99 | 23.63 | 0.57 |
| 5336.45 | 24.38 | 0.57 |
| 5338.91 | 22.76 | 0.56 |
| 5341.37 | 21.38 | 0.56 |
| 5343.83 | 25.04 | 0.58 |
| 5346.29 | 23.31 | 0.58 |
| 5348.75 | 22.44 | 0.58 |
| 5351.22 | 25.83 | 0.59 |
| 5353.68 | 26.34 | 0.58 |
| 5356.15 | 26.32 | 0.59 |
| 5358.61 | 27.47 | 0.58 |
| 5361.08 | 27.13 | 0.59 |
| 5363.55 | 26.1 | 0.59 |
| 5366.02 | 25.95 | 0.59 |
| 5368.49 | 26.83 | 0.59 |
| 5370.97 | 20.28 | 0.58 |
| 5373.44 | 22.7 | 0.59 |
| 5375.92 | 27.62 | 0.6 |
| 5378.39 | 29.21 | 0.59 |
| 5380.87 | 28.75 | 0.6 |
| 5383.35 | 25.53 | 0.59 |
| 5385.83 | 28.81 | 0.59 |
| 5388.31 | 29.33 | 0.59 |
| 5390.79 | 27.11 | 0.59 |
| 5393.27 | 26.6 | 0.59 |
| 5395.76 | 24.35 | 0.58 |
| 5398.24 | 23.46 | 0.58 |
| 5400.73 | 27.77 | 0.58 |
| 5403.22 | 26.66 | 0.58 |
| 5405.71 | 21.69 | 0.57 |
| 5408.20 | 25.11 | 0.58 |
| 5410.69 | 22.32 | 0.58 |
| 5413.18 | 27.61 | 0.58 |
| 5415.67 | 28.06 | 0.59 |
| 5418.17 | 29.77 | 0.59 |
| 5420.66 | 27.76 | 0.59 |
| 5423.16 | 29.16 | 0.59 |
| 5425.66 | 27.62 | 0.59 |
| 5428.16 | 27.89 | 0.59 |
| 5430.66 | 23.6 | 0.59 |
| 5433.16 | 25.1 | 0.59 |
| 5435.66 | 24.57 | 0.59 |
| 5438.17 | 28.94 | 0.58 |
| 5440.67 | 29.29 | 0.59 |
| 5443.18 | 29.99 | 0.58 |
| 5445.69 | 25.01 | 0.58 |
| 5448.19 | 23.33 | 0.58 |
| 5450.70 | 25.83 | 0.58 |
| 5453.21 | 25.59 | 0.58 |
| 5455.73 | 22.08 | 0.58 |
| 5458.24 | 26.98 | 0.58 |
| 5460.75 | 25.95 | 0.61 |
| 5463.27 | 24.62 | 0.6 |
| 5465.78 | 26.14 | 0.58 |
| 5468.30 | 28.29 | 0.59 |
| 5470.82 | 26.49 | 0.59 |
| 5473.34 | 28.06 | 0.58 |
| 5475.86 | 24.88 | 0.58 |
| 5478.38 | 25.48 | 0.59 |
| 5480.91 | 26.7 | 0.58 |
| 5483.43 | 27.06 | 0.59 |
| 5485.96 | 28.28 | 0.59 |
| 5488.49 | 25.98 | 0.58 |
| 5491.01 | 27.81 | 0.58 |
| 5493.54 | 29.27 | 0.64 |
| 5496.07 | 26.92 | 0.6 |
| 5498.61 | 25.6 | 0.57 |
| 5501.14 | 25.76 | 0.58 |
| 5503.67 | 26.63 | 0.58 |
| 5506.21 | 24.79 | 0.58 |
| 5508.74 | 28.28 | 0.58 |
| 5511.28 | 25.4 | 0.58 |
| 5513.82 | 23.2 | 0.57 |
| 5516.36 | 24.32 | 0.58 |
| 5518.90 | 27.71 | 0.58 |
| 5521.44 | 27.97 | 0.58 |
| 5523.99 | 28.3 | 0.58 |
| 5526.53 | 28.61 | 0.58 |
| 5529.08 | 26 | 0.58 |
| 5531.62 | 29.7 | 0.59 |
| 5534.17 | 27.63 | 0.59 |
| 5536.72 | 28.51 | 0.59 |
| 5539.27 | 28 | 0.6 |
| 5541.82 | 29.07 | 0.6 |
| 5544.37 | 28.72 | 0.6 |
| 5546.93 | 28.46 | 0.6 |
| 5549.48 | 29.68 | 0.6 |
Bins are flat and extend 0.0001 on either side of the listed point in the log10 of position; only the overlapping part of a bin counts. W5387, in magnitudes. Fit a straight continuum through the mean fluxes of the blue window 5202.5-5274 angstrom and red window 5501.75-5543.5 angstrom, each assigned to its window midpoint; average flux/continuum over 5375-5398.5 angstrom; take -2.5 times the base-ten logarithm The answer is -0.143 mag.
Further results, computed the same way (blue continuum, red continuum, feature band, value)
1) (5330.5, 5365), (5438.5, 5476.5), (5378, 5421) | -0.047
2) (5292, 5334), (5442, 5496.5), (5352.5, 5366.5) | -0.091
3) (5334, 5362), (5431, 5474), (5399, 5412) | 0.036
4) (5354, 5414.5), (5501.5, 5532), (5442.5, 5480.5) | 0.021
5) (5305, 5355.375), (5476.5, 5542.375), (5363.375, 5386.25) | -0.058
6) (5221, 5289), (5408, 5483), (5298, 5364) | -0.020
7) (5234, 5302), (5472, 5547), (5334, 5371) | -0.041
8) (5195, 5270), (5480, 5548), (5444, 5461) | 0.028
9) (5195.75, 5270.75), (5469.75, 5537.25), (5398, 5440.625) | -0.071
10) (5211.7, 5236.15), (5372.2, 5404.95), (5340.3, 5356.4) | 0.050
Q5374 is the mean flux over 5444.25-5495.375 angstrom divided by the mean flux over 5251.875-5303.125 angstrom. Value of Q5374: 1.19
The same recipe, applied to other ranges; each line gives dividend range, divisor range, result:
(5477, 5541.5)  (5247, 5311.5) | 1.21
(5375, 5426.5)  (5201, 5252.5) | 1.33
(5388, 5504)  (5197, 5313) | 1.23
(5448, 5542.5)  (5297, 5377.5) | 1.10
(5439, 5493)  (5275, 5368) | 1.09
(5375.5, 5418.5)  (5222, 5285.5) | 1.22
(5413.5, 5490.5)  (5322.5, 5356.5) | 1.14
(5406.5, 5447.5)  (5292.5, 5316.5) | 1.13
